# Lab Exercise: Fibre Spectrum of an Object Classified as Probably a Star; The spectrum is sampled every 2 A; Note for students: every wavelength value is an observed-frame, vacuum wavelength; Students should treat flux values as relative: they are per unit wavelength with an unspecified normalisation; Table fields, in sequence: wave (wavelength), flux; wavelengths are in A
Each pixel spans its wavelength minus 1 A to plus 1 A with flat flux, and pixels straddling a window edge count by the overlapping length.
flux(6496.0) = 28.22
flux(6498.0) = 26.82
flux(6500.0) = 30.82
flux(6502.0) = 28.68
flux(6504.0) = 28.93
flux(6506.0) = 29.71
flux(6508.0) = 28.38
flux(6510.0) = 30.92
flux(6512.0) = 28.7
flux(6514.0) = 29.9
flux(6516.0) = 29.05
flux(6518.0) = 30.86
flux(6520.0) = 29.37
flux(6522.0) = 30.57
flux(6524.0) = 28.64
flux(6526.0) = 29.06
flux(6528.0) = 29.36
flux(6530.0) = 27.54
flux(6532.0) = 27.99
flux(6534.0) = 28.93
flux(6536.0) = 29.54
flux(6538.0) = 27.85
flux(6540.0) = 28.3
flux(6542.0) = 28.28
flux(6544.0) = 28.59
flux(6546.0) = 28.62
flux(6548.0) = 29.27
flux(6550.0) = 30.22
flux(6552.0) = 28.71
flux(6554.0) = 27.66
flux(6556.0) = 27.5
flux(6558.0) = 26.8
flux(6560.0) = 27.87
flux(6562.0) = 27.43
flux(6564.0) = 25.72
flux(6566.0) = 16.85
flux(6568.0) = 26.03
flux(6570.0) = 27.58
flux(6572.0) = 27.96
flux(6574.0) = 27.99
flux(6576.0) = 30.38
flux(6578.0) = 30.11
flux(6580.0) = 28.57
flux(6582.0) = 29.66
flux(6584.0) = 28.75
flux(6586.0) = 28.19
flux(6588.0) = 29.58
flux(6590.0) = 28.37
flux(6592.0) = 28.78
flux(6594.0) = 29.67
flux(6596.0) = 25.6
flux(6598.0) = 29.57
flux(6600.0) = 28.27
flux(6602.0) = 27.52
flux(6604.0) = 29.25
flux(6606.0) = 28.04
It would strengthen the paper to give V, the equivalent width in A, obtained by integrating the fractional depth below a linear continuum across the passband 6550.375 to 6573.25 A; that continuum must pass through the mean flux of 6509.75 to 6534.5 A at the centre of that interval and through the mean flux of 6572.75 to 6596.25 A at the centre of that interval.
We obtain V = 2.0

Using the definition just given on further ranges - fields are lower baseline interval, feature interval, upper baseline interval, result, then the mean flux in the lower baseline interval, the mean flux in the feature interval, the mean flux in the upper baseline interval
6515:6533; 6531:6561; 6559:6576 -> -0.8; 29.2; 28.4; 26.2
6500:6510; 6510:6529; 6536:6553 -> -0.3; 29.3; 29.6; 28.8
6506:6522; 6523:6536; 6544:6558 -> 0.2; 29.7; 28.7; 28.5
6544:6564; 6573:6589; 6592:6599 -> -0.5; 28.1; 29.2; 28.4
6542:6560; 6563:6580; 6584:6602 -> 1.0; 28.4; 26.7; 28.5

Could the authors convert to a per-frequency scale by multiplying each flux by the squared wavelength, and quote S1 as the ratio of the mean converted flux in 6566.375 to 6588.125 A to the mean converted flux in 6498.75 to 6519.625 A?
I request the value 1.0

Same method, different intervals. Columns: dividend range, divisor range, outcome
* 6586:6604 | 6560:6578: 1.08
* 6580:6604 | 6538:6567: 1.06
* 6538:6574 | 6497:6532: 0.95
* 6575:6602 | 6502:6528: 1.00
